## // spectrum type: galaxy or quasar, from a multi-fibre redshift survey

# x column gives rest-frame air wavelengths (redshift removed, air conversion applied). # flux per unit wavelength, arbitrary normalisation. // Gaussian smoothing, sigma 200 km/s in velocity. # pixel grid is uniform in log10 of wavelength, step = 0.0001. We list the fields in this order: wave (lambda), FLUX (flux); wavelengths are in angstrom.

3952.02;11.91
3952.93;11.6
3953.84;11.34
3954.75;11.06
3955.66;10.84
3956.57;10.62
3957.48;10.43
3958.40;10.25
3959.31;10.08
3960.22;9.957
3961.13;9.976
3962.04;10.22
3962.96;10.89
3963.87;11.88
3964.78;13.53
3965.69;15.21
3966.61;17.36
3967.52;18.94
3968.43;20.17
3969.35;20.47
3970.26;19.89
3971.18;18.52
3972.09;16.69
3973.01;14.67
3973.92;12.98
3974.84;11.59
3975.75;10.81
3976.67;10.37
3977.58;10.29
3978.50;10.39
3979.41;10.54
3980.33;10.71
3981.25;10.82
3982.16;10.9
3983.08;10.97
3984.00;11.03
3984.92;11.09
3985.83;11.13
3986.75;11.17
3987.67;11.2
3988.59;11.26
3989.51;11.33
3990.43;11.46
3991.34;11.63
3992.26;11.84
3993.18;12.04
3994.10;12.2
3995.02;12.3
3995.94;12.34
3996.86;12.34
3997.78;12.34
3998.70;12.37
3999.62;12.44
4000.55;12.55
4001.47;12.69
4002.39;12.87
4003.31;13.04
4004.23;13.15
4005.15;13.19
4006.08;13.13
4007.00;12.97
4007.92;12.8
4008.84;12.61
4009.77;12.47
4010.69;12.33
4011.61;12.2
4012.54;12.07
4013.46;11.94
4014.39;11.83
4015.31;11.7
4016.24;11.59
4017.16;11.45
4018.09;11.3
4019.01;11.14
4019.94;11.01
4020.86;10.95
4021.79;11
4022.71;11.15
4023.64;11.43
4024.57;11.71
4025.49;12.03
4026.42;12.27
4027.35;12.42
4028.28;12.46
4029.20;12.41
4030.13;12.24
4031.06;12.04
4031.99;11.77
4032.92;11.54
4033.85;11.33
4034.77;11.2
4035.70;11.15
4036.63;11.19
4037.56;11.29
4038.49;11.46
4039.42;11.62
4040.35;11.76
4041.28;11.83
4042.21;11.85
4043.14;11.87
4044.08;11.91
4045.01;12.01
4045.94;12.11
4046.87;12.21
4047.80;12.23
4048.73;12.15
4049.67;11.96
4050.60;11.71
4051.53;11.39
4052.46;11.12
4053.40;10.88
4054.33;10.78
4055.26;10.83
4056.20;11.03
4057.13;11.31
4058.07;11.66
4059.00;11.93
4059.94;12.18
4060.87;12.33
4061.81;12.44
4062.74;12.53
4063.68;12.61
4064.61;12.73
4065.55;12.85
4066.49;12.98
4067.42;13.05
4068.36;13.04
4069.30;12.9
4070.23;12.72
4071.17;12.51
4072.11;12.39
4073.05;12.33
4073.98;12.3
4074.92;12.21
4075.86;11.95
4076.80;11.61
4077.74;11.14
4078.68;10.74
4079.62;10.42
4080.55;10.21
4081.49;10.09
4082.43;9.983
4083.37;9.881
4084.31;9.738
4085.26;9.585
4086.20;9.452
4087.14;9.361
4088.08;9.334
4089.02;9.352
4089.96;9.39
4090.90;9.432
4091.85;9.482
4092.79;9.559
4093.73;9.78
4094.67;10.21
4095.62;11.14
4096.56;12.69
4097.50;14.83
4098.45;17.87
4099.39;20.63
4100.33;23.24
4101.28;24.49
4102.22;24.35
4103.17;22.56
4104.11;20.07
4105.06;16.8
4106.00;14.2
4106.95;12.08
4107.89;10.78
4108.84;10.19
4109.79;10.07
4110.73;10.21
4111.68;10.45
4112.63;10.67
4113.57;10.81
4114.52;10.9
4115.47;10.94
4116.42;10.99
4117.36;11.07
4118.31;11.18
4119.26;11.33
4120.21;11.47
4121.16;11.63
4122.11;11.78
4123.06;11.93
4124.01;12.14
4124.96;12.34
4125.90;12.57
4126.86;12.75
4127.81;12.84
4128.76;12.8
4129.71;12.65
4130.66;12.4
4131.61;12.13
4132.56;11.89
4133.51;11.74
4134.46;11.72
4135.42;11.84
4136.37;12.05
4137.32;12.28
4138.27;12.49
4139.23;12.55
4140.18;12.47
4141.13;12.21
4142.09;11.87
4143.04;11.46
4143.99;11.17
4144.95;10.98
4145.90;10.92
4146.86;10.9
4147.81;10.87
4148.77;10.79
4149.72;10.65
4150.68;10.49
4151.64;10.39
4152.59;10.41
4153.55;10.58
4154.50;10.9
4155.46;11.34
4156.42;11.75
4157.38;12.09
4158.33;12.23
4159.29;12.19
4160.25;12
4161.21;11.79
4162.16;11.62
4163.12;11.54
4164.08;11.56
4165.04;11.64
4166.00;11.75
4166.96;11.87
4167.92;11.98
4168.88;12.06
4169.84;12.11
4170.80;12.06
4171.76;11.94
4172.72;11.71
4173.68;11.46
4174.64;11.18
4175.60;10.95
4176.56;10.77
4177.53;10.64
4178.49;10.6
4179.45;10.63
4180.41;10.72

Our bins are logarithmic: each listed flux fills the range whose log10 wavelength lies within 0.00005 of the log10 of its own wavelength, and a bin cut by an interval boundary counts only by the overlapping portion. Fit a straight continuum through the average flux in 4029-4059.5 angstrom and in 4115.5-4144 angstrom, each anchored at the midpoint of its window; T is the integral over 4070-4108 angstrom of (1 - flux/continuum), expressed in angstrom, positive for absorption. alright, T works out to -3.7 angstrom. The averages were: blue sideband 11.6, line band 13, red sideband 12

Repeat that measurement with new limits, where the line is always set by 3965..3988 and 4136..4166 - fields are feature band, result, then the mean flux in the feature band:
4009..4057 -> 4.4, 11.7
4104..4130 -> -0.1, 11.9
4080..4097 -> 3.2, 9.93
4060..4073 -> -0.2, 12.7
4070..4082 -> 0.8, 11.6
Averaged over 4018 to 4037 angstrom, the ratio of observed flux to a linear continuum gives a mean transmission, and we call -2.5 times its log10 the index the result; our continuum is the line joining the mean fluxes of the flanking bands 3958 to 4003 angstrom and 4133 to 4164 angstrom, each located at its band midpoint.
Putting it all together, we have 0.06 mag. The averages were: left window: 12.6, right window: 11.5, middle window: 11.6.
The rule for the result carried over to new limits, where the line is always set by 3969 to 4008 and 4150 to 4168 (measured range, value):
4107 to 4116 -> 0.109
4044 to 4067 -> 0.015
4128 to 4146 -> -0.039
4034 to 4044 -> 0.060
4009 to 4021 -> 0.055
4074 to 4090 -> 0.155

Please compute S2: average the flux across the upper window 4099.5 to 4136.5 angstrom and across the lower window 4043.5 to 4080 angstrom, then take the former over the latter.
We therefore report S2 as 1.1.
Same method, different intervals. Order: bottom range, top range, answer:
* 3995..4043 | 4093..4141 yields 1.10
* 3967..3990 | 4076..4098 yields 0.79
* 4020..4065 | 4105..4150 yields 1.00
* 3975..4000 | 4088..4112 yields 1.24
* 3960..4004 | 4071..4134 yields 0.97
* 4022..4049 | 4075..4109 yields 1.10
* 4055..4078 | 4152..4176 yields 0.95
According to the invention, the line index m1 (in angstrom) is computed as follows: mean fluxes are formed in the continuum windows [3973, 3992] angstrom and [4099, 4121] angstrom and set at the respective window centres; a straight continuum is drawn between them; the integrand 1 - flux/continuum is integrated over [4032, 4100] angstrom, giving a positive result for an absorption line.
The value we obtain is 7.87 angstrom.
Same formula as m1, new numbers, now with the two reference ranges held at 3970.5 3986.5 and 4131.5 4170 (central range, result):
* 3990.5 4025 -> -0.3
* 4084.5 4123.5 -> -3.7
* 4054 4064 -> 0.0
